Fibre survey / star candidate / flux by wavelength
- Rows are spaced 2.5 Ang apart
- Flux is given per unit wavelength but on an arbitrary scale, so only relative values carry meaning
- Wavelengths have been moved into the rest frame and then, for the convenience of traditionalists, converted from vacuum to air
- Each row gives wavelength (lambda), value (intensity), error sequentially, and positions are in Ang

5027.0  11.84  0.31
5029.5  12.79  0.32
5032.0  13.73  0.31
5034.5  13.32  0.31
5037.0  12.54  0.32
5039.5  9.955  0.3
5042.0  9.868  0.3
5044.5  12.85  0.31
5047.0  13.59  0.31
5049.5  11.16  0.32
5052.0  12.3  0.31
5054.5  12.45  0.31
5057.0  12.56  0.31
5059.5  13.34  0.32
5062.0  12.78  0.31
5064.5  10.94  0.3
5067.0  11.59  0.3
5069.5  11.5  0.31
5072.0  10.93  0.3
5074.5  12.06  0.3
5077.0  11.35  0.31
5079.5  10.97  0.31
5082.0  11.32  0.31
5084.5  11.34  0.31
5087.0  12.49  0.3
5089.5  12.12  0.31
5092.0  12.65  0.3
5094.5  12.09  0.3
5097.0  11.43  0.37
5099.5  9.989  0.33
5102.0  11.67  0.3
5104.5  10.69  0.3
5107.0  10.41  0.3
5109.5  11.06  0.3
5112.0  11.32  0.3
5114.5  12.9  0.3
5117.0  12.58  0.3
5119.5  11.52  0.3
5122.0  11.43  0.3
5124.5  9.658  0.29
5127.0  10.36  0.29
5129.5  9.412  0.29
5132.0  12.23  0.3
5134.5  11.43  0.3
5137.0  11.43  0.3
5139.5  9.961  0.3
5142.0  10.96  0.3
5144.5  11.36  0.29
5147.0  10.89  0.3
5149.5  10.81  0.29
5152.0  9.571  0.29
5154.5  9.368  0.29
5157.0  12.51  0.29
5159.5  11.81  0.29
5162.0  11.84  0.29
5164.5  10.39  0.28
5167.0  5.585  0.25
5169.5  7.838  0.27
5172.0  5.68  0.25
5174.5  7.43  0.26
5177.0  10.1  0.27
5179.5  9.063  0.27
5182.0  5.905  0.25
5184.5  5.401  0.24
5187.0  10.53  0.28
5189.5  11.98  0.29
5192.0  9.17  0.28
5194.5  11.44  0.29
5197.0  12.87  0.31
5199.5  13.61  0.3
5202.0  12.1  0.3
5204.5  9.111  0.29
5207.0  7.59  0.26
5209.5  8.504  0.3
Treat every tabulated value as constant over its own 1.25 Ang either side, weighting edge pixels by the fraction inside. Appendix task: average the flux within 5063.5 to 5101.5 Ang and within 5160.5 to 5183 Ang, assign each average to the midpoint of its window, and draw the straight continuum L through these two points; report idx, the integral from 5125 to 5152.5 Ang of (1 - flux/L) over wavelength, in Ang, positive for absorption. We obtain -3.8 Ang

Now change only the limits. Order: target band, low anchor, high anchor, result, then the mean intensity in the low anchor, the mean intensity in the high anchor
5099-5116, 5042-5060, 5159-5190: -0.9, 12.4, 8.58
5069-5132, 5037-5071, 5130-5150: 0.7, 11.9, 11.1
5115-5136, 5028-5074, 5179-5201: -0.3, 12.1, 10.1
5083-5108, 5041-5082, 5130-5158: 0.0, 11.9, 10.9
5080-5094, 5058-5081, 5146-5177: -0.8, 11.7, 9.49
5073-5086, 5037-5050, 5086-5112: 0.1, 11.6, 11.4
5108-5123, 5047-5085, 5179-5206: -0.8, 11.8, 10.1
